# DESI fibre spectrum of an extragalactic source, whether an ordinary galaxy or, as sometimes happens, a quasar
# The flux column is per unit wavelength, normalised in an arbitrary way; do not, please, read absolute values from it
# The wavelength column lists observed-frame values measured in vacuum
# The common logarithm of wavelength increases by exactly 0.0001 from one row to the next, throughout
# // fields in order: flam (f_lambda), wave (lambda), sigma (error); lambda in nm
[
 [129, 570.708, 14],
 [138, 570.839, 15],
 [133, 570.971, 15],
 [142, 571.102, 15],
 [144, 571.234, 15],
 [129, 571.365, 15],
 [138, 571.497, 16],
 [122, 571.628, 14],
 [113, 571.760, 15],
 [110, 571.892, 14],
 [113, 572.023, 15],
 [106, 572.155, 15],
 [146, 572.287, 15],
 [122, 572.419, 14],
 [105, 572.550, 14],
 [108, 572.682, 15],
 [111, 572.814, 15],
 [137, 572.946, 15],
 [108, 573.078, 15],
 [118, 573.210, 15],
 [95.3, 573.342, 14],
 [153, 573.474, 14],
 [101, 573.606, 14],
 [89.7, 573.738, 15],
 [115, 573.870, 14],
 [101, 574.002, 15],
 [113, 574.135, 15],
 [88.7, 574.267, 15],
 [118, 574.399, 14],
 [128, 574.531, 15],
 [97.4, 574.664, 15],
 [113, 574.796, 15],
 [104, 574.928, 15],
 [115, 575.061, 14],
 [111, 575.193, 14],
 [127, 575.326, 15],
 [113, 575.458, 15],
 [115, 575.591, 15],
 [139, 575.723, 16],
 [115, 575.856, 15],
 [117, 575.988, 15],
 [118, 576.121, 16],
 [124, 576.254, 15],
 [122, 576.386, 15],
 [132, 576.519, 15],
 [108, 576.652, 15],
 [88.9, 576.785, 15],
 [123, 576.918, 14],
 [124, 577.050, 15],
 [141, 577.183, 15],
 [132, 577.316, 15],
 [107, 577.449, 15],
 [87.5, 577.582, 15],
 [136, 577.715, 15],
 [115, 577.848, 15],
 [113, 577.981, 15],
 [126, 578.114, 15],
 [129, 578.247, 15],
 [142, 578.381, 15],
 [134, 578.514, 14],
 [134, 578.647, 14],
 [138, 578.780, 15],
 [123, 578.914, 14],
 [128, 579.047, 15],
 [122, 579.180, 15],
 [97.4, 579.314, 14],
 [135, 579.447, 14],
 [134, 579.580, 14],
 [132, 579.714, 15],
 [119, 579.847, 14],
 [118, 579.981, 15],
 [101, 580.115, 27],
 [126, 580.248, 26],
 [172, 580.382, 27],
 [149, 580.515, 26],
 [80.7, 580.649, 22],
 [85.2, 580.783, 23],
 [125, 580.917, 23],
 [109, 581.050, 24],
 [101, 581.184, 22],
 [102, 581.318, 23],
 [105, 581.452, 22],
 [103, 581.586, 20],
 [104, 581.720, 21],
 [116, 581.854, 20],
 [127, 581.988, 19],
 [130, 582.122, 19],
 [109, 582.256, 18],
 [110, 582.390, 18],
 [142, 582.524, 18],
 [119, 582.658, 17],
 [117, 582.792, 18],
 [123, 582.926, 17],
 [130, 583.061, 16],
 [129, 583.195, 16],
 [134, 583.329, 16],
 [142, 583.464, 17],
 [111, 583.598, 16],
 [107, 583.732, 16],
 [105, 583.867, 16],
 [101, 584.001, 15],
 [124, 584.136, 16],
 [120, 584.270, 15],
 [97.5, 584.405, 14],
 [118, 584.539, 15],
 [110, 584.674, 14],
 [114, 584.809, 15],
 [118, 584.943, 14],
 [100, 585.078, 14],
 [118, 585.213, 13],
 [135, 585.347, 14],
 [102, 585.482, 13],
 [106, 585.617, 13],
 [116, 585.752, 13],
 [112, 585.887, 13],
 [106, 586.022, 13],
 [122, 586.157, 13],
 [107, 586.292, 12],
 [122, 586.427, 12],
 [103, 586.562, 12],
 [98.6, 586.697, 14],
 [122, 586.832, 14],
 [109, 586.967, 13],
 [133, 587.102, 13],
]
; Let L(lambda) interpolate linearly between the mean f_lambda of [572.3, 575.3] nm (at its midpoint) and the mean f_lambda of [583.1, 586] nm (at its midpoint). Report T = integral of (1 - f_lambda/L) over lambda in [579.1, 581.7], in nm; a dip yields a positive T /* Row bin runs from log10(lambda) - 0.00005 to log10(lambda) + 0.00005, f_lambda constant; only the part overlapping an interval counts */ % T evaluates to -0.05 nm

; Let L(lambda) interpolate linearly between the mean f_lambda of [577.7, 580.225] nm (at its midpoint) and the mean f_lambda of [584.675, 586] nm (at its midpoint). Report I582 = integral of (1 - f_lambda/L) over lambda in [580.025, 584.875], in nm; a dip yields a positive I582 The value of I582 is 0.070 nm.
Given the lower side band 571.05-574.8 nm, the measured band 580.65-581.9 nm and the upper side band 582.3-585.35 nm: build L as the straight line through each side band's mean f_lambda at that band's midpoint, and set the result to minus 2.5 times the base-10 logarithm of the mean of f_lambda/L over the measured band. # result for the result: 0.13 mag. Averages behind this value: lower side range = 117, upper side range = 118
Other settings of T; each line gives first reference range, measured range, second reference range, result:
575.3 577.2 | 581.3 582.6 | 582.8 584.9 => 0.03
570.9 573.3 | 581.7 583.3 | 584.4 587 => -0.11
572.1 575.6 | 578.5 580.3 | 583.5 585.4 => -0.17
